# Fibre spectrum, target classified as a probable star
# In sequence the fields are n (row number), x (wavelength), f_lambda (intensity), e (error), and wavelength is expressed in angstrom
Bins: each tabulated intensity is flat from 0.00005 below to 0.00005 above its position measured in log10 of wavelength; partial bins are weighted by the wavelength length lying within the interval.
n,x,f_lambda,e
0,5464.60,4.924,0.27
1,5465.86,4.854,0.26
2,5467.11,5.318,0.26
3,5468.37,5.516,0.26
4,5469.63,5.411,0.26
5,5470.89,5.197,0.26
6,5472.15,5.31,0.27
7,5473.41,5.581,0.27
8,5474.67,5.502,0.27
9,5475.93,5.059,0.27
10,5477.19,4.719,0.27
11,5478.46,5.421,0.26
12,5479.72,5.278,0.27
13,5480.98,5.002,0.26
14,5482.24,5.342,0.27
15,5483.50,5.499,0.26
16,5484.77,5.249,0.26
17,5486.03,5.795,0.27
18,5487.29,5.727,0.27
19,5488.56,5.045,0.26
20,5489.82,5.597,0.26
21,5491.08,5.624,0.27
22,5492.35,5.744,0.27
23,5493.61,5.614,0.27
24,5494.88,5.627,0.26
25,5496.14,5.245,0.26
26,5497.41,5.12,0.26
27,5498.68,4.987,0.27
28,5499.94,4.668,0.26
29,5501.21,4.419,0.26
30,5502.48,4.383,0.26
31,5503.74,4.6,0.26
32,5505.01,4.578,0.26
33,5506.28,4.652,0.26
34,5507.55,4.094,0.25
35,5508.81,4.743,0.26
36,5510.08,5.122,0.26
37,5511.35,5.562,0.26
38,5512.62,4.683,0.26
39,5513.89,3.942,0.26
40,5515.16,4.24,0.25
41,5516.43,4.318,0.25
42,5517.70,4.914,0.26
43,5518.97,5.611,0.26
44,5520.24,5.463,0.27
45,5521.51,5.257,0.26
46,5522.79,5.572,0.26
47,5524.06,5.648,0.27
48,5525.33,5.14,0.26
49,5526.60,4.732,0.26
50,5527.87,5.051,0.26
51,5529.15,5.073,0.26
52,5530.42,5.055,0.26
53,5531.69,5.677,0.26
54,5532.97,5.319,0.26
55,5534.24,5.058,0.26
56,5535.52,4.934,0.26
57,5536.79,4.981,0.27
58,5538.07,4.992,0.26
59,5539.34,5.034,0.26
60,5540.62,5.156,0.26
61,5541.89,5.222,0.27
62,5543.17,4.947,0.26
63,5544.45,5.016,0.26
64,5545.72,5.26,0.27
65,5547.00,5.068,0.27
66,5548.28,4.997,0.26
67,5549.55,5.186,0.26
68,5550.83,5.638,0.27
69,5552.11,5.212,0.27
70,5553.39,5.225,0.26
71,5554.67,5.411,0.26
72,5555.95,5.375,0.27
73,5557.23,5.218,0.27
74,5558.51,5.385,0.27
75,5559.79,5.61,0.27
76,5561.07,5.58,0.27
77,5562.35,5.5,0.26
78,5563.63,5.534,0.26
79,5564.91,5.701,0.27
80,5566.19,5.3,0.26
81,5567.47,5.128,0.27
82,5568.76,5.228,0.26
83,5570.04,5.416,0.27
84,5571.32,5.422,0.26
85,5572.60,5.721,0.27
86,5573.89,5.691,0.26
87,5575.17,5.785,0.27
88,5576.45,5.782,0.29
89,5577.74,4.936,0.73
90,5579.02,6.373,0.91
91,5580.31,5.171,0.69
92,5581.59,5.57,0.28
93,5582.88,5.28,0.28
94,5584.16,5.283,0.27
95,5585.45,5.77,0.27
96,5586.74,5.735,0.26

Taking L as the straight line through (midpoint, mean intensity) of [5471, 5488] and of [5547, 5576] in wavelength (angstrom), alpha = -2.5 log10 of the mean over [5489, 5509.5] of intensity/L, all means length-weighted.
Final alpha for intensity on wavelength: 0.08 mag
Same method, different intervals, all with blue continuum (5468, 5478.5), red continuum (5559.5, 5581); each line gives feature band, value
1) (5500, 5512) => 0.148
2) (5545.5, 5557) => 0.044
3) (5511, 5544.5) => 0.076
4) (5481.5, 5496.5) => -0.038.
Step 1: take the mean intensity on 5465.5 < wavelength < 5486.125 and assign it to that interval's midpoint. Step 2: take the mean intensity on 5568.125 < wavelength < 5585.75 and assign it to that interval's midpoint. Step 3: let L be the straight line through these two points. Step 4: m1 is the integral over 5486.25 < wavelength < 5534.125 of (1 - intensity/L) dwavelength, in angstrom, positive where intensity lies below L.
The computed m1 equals 2.8 angstrom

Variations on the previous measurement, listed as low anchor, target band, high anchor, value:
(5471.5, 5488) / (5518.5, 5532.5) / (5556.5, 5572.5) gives 0.25 angstrom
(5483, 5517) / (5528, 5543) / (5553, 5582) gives 0.35 angstrom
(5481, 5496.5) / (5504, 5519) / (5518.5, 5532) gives 1.95 angstrom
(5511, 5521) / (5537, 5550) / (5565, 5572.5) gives 0.06 angstrom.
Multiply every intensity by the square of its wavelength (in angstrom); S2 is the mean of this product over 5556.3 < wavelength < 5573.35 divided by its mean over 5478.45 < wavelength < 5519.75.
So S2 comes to 1.1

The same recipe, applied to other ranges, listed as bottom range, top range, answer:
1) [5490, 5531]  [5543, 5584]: 1.10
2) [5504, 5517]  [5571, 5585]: 1.24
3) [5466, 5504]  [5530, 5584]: 1.04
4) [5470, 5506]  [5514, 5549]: 0.99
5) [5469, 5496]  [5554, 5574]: 1.04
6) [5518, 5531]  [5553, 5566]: 1.05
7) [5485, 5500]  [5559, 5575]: 1.04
